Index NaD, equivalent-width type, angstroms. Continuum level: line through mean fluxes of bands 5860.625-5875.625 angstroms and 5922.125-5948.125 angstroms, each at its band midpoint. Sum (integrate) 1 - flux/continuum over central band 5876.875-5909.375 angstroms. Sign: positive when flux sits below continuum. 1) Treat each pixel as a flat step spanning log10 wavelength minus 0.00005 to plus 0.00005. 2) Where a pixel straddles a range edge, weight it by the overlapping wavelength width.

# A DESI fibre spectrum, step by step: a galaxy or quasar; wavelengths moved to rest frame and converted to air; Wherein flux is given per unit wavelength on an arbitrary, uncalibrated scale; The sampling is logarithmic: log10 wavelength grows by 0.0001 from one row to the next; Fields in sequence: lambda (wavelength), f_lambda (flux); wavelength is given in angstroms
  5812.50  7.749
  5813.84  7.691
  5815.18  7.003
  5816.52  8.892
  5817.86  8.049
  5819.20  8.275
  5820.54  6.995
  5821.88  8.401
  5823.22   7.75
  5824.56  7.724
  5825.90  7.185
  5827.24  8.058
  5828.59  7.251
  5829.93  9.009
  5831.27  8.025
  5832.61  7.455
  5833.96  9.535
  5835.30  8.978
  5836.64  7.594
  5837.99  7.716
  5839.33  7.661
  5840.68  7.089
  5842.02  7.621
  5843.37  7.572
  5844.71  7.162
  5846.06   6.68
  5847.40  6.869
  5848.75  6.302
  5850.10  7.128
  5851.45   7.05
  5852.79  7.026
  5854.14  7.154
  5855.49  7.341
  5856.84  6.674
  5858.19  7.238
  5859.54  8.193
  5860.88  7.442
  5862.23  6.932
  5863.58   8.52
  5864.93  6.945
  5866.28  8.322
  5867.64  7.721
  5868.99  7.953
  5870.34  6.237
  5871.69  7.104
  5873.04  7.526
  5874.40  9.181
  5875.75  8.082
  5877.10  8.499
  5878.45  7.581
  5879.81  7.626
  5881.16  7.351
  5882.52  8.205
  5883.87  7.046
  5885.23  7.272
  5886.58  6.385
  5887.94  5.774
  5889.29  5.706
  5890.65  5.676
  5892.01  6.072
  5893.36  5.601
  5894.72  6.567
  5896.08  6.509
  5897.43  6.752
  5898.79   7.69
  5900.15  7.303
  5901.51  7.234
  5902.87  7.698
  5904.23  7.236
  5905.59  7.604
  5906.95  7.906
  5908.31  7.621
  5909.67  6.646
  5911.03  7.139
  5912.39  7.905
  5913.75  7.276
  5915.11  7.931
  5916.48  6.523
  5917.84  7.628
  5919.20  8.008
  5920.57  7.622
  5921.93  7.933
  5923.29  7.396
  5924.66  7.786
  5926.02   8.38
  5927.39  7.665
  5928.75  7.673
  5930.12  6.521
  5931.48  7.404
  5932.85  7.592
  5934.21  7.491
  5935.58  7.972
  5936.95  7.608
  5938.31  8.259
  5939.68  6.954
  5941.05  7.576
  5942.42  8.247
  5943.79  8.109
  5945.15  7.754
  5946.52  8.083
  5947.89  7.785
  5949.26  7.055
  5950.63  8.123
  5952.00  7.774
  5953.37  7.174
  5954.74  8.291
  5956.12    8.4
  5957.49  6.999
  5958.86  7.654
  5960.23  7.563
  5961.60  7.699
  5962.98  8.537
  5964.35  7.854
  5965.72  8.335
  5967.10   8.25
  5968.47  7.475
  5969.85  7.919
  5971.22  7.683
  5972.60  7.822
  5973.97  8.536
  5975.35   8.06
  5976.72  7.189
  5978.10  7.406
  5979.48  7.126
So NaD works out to 2.8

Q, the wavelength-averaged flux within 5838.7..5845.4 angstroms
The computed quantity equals 7.41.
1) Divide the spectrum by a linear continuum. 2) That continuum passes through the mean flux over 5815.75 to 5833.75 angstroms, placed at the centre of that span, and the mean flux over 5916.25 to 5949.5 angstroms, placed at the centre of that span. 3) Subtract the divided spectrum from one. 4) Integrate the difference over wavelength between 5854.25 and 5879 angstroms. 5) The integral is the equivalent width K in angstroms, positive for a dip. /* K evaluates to 0.69 angstroms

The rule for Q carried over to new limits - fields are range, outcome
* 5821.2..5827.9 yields 7.83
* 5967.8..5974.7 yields 7.88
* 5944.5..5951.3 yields 7.76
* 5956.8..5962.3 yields 7.48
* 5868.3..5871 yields 7.11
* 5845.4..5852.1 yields 6.8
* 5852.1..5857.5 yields 7.05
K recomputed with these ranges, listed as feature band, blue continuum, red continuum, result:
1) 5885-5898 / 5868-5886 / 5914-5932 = 2.46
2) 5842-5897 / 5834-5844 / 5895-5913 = 3.22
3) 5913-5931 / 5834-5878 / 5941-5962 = 0.31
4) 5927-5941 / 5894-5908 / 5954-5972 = 0.15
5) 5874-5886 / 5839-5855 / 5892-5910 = -1.26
